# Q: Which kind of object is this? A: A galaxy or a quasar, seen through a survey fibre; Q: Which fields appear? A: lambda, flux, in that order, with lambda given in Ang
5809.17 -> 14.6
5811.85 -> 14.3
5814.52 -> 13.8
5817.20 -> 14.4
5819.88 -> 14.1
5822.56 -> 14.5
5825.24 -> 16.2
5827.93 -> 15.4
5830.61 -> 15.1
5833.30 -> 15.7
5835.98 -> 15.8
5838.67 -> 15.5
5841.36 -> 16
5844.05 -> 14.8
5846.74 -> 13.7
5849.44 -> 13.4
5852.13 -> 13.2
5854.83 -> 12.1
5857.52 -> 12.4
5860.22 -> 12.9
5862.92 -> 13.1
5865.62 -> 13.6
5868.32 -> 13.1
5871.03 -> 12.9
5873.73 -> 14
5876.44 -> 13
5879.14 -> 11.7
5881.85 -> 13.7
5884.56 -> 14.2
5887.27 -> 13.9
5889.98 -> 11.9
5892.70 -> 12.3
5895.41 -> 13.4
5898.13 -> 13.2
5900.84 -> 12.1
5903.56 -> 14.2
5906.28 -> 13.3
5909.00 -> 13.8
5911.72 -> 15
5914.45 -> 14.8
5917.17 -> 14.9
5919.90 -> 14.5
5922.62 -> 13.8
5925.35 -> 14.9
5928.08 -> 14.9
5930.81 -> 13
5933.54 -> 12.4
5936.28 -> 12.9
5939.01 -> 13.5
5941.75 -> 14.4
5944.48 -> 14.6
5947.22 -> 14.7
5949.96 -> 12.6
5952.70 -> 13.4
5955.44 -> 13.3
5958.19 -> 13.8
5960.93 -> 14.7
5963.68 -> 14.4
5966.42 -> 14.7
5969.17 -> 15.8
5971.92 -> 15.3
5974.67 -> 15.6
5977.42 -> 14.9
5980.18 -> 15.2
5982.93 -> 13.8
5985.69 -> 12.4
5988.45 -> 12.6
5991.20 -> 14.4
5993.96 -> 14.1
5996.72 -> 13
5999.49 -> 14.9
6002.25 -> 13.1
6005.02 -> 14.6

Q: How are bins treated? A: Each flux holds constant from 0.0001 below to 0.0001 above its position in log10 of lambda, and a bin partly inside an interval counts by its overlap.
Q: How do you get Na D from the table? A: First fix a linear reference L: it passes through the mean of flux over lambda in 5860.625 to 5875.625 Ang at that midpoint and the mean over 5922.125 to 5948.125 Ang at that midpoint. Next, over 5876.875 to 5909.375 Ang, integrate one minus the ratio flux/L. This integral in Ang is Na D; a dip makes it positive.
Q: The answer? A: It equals 1.0 Ang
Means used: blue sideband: 13.3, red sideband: 13.9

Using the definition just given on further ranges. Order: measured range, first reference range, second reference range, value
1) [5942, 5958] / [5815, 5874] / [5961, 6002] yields 0.6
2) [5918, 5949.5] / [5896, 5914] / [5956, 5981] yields 0.6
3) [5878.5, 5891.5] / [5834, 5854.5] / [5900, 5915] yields 0.9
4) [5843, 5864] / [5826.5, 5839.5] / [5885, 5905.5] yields 2.2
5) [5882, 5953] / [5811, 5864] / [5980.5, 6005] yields 1.3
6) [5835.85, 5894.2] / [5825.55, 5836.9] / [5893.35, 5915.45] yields 4.9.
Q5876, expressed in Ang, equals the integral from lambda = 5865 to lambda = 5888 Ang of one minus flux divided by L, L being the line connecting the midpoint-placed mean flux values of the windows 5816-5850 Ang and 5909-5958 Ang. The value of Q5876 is 1.9 Ang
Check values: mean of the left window 15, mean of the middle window 13.3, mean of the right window 14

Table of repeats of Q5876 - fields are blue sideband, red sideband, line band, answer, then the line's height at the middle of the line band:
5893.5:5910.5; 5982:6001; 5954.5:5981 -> -2.5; 13.5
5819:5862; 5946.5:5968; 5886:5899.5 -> 1.2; 14.2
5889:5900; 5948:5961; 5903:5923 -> -2.1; 12.9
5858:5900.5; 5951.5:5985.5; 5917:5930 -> -0.7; 13.8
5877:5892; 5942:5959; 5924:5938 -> -0.1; 13.6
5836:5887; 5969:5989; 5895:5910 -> 0.6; 13.9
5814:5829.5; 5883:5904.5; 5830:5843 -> -1.1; 14.4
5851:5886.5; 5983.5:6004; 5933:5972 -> -1.9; 13.4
